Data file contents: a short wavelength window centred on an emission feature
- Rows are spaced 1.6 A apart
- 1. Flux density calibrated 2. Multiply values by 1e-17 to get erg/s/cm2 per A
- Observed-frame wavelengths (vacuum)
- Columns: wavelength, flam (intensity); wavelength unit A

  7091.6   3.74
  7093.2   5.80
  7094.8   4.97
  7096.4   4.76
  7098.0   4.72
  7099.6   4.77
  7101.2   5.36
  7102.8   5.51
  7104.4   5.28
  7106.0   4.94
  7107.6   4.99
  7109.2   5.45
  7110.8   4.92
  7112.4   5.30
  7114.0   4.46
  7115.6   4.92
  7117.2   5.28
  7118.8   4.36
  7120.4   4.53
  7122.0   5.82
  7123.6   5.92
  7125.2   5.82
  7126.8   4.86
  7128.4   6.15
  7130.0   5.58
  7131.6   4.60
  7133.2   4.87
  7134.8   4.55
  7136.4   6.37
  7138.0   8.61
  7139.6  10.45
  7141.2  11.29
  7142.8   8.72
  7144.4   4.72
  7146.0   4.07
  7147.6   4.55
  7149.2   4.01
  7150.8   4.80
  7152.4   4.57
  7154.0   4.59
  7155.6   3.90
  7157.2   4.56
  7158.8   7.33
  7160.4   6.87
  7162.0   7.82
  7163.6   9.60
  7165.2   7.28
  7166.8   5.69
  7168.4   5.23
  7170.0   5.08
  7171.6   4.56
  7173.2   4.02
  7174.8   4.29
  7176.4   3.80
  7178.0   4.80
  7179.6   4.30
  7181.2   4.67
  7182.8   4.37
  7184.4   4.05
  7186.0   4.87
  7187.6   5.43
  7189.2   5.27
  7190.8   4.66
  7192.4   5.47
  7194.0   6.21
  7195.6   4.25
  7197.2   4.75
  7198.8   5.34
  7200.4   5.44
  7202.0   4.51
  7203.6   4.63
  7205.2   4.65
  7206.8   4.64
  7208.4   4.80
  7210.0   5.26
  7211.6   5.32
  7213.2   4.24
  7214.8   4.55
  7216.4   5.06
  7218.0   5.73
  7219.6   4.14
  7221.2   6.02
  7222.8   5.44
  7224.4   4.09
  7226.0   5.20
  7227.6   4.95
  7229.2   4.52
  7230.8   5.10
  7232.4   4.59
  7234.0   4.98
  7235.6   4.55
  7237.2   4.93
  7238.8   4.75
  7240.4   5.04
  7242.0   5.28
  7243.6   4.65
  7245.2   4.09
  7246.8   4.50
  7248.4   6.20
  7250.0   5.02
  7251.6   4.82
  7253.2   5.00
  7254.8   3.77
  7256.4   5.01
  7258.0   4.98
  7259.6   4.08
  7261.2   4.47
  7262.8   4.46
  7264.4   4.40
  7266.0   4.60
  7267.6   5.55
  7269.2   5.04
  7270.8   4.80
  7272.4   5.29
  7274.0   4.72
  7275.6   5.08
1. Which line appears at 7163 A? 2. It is [N II] 6583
